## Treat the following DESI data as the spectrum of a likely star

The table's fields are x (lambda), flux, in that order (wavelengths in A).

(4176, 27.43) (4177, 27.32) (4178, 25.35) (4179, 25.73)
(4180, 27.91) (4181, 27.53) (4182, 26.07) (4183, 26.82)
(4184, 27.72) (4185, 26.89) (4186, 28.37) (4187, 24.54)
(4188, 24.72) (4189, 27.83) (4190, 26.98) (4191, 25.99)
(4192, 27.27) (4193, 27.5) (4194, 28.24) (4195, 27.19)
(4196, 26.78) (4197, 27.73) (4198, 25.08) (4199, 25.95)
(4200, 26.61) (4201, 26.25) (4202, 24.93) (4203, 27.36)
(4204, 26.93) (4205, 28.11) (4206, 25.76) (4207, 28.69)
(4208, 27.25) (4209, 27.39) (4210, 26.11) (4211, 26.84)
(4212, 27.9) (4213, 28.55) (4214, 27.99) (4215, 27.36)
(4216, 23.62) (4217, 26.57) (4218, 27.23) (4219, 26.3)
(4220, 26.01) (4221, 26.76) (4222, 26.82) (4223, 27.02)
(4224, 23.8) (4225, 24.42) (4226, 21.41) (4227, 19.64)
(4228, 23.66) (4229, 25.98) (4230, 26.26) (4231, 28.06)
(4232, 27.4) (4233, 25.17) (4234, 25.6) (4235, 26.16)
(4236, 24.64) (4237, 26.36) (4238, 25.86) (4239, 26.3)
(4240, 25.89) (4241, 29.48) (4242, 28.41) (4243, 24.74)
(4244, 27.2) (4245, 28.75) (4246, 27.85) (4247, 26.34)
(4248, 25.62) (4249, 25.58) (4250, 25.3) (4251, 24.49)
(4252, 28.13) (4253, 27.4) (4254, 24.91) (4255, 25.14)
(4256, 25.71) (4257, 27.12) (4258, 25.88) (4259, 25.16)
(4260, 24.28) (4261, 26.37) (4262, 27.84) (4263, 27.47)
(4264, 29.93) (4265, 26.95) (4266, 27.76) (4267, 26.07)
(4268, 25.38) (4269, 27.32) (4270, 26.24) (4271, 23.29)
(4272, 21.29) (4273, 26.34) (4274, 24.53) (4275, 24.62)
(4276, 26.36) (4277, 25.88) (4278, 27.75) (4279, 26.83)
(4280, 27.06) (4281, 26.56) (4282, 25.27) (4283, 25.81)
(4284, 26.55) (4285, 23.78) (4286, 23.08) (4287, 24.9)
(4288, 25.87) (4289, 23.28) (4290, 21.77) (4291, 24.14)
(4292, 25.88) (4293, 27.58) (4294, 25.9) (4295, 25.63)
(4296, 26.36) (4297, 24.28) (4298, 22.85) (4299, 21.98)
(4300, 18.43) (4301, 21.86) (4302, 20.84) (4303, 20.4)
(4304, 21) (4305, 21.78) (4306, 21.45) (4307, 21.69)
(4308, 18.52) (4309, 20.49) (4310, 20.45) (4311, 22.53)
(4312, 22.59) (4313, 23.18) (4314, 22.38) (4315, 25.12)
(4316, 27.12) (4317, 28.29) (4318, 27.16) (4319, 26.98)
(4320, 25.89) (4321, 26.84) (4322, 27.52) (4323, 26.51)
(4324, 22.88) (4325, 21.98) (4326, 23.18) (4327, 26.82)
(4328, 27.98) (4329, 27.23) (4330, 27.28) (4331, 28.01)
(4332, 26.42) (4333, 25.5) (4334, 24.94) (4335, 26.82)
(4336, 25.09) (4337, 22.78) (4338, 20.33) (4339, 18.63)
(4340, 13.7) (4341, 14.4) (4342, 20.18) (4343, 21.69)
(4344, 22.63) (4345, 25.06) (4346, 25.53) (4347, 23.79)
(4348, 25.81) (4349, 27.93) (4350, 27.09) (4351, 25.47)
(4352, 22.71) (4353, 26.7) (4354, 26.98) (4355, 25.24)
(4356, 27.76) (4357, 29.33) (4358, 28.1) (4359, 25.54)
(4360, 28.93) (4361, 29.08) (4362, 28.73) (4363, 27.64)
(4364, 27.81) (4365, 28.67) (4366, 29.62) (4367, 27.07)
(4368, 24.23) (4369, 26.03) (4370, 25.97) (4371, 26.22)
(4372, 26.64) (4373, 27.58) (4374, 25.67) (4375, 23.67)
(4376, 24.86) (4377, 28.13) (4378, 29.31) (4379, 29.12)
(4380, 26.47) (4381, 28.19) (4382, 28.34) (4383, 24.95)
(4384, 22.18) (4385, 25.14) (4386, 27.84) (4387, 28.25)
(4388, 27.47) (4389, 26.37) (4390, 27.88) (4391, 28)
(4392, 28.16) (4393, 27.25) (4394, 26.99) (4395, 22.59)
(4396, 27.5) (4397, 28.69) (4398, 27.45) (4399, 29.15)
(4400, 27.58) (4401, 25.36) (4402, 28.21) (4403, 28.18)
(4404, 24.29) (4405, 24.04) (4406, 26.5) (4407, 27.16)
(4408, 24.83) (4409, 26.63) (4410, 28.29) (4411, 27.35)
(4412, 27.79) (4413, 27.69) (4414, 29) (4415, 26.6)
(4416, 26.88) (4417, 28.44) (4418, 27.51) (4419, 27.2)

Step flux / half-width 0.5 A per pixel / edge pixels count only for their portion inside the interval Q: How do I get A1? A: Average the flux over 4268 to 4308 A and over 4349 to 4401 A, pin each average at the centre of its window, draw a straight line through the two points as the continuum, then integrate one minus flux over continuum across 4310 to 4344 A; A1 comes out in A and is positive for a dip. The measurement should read 1.8 A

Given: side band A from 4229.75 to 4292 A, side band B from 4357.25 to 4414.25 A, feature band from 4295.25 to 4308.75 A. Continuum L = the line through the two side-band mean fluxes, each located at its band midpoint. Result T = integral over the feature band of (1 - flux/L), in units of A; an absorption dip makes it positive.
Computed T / 2.37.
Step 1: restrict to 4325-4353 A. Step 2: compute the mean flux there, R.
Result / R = 24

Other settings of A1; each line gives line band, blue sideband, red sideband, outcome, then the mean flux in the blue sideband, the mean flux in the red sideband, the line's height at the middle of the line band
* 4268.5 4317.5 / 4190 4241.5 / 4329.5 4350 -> 1.00 A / 26.3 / 23.4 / 24.5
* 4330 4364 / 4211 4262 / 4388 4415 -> 2.34 A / 26.1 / 27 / 26.7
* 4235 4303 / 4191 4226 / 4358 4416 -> 3.05 A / 26.6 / 27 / 26.8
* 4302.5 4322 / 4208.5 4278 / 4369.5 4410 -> 2.17 A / 26.1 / 26.7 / 26.4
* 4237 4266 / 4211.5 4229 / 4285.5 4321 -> -2.07 A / 25.6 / 23.5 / 24.8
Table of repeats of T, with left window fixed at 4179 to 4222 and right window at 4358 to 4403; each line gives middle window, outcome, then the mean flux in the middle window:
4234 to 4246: 0.1 A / 26.7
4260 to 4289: 1.1 A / 25.9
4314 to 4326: 0.6 A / 25.8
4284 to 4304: 2.5 A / 23.6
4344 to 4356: 0.6 A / 25.6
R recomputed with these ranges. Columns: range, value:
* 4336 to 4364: 24.6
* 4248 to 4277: 26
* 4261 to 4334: 24.8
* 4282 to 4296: 25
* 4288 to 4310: 22.7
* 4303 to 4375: 24.9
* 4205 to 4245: 26.2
